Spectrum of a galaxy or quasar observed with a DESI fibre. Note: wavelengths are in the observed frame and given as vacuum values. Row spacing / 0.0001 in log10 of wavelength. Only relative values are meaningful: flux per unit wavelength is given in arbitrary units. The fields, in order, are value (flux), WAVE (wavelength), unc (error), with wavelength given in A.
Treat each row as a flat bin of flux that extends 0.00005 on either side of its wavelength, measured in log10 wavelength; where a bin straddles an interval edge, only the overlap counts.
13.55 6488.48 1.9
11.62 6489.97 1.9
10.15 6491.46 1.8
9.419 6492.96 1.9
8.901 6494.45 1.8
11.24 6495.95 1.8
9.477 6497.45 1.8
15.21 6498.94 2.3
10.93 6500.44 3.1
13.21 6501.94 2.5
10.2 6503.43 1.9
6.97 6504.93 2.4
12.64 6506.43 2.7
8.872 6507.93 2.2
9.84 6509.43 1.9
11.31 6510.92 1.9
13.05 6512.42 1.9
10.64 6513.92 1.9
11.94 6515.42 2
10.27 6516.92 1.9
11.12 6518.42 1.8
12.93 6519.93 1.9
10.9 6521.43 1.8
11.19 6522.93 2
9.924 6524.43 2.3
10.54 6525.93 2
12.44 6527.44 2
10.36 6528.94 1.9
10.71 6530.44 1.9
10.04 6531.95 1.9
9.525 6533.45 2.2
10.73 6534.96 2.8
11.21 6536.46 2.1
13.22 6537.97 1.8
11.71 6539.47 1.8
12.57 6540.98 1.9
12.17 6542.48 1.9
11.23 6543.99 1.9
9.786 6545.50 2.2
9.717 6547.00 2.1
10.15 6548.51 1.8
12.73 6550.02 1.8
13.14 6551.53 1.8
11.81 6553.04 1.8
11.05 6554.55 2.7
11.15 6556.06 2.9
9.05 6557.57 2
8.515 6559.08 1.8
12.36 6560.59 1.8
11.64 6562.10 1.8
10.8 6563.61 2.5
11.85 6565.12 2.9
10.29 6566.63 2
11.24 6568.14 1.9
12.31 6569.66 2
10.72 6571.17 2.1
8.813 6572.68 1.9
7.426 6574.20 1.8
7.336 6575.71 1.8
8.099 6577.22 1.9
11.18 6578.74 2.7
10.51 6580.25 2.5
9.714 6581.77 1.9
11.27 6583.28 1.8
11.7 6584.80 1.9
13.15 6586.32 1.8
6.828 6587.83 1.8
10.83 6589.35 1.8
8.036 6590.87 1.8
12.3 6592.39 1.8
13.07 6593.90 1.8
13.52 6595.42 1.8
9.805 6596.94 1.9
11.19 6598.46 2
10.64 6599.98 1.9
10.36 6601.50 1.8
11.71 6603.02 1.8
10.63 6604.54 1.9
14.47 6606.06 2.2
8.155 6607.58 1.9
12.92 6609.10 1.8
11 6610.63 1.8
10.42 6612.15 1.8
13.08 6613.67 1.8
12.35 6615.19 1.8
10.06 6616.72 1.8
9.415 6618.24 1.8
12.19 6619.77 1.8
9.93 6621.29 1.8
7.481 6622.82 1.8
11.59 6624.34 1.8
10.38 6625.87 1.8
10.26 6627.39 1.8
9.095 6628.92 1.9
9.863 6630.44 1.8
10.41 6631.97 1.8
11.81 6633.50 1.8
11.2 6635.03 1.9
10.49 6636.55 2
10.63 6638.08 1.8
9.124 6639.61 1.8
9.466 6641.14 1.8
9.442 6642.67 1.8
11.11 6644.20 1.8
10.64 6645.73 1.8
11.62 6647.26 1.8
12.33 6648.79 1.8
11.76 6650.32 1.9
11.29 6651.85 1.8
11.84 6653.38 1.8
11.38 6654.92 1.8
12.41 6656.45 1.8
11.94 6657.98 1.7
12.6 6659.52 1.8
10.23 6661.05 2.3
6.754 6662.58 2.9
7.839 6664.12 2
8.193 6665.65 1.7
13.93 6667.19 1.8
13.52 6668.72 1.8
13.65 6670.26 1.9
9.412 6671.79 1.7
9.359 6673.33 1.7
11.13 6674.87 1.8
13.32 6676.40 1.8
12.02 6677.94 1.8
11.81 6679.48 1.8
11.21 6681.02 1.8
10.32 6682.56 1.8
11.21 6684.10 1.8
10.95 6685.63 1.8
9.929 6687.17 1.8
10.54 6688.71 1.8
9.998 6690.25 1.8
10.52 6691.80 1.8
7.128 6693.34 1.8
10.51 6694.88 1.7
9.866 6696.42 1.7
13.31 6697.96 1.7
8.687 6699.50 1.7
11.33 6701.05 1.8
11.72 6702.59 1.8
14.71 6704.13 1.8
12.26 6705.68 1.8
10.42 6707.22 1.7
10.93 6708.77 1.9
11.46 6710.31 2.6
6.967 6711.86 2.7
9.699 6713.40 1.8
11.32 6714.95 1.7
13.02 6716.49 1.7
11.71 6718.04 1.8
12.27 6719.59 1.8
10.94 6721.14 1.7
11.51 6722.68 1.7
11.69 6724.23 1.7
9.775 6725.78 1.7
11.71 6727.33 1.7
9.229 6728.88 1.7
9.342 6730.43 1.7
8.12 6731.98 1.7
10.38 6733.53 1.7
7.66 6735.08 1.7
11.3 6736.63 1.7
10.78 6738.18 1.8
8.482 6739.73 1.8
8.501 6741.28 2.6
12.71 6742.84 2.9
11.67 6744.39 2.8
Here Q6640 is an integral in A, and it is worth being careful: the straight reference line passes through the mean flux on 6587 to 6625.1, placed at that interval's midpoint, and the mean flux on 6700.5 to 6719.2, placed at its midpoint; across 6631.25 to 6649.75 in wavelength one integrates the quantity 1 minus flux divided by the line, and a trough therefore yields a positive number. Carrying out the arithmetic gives 0.5 A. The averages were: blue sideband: 10.9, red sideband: 11.3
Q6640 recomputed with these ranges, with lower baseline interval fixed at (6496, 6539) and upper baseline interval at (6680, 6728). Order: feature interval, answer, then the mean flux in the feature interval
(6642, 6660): -1.0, 11.5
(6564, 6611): 1.4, 10.7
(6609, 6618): -0.4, 11.4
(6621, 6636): 1.0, 10.2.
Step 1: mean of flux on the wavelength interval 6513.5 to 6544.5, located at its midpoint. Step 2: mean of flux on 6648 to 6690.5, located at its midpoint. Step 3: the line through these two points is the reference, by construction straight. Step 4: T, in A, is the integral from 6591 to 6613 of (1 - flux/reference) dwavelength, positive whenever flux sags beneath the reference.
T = -0.37 A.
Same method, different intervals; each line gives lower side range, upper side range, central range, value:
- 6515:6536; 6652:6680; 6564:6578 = 1.5 A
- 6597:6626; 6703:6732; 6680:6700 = 1.1 A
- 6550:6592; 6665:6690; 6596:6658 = 0.1 A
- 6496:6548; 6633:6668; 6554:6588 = 1.9 A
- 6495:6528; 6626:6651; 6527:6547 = -0.2 A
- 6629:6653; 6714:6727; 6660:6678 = 0.4 A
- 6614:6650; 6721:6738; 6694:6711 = -1.8 A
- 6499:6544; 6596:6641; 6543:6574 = 0.3 A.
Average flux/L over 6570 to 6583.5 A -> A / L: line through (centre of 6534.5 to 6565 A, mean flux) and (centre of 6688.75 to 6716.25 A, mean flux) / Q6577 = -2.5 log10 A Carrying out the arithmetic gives 0.18 mag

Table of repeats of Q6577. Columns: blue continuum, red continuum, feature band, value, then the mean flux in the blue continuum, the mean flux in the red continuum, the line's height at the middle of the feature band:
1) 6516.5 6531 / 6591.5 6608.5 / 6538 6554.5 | -0.04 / 11.1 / 11.4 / 11.2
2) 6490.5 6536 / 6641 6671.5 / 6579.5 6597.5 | 0.01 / 10.8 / 11.1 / 11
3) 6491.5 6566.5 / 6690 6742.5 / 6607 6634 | 0.02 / 11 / 10.5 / 10.8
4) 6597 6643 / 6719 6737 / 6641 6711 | -0.06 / 10.7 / 10.3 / 10.5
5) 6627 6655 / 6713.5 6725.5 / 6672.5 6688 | 0.00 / 10.7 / 11.6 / 11.1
